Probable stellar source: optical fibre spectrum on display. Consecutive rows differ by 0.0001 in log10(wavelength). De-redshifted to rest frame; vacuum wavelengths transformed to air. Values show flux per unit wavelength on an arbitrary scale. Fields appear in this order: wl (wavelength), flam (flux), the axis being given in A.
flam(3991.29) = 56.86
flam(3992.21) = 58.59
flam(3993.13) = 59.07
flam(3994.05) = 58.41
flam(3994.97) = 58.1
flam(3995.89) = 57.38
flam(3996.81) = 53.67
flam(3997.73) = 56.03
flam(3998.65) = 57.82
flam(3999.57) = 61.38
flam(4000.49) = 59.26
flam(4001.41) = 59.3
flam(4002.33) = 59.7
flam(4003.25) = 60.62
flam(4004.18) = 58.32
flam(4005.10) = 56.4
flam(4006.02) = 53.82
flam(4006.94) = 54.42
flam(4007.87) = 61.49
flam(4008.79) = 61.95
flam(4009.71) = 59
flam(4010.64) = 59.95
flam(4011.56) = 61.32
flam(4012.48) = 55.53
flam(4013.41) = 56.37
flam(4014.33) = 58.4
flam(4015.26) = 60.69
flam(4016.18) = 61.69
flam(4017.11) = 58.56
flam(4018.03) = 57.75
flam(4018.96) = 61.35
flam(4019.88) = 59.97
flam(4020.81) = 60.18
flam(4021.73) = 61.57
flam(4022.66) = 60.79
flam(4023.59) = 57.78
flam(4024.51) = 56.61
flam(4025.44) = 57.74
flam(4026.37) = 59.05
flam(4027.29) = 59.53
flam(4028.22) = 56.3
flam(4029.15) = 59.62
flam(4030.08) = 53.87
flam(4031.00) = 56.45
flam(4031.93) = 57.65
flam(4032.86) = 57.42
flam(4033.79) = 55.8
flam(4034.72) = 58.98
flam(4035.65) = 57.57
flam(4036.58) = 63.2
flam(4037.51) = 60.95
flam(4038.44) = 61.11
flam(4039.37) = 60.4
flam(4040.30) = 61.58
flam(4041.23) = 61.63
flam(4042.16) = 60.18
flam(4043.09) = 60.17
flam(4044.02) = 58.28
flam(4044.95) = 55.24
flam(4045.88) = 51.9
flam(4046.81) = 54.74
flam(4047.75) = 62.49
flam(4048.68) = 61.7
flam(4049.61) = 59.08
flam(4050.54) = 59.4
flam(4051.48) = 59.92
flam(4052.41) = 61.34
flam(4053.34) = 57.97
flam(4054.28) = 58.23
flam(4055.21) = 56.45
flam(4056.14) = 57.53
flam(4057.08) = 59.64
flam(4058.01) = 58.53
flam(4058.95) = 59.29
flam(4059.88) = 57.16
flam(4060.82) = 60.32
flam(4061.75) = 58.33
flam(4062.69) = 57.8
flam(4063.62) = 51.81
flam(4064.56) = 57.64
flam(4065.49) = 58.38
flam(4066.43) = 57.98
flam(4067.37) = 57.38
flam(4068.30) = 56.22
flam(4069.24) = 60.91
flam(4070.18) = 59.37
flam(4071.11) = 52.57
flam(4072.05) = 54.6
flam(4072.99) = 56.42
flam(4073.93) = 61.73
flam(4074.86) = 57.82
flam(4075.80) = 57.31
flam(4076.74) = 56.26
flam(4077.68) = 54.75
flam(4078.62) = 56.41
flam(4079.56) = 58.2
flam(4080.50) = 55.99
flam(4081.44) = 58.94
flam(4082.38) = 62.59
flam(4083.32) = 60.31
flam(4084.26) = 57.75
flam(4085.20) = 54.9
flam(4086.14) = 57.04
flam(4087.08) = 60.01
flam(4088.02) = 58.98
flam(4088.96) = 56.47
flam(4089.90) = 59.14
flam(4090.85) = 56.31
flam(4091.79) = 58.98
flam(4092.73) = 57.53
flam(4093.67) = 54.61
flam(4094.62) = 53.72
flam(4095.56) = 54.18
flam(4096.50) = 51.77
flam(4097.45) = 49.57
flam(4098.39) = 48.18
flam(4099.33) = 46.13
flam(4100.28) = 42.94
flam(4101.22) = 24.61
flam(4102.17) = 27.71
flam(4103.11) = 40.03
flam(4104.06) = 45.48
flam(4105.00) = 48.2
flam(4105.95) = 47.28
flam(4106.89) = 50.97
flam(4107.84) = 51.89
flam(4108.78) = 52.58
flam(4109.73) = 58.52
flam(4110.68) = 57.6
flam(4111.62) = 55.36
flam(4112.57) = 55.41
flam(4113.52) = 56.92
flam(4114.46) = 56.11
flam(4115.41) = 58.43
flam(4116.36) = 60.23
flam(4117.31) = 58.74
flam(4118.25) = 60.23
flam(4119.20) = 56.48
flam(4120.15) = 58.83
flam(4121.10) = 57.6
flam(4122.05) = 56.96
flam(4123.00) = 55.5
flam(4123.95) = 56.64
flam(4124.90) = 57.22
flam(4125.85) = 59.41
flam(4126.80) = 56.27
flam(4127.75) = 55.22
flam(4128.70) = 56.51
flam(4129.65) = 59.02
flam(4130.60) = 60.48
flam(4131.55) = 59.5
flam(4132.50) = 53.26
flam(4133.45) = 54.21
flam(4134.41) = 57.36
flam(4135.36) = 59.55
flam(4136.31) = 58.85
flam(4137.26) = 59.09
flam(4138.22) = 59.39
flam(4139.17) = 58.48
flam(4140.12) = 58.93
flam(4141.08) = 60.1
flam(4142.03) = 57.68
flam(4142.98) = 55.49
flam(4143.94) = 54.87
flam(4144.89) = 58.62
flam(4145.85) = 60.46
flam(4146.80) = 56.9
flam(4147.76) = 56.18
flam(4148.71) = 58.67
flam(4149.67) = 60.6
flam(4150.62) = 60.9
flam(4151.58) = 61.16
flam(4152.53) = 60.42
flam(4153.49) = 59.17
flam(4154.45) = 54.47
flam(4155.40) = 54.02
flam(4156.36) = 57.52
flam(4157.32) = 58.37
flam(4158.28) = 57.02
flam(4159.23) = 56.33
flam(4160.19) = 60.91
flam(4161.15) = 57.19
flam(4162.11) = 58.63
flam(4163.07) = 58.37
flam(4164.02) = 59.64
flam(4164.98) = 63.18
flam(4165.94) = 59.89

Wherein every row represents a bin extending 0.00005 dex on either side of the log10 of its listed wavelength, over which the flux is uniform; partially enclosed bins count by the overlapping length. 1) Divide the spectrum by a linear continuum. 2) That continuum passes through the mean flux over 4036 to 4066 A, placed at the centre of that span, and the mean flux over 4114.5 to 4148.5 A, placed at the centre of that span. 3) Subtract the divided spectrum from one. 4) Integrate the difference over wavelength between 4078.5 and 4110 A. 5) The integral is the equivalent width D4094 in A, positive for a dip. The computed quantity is 3.28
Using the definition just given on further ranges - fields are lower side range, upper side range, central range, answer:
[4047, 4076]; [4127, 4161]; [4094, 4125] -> 3.33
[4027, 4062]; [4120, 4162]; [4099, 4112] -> 2.64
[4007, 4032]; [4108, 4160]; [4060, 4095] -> 0.48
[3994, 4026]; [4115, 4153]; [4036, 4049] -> -0.22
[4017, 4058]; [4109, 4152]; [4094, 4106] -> 2.79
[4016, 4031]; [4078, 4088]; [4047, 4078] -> 0.19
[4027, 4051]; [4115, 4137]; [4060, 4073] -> 0.27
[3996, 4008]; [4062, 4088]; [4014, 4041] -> -0.67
